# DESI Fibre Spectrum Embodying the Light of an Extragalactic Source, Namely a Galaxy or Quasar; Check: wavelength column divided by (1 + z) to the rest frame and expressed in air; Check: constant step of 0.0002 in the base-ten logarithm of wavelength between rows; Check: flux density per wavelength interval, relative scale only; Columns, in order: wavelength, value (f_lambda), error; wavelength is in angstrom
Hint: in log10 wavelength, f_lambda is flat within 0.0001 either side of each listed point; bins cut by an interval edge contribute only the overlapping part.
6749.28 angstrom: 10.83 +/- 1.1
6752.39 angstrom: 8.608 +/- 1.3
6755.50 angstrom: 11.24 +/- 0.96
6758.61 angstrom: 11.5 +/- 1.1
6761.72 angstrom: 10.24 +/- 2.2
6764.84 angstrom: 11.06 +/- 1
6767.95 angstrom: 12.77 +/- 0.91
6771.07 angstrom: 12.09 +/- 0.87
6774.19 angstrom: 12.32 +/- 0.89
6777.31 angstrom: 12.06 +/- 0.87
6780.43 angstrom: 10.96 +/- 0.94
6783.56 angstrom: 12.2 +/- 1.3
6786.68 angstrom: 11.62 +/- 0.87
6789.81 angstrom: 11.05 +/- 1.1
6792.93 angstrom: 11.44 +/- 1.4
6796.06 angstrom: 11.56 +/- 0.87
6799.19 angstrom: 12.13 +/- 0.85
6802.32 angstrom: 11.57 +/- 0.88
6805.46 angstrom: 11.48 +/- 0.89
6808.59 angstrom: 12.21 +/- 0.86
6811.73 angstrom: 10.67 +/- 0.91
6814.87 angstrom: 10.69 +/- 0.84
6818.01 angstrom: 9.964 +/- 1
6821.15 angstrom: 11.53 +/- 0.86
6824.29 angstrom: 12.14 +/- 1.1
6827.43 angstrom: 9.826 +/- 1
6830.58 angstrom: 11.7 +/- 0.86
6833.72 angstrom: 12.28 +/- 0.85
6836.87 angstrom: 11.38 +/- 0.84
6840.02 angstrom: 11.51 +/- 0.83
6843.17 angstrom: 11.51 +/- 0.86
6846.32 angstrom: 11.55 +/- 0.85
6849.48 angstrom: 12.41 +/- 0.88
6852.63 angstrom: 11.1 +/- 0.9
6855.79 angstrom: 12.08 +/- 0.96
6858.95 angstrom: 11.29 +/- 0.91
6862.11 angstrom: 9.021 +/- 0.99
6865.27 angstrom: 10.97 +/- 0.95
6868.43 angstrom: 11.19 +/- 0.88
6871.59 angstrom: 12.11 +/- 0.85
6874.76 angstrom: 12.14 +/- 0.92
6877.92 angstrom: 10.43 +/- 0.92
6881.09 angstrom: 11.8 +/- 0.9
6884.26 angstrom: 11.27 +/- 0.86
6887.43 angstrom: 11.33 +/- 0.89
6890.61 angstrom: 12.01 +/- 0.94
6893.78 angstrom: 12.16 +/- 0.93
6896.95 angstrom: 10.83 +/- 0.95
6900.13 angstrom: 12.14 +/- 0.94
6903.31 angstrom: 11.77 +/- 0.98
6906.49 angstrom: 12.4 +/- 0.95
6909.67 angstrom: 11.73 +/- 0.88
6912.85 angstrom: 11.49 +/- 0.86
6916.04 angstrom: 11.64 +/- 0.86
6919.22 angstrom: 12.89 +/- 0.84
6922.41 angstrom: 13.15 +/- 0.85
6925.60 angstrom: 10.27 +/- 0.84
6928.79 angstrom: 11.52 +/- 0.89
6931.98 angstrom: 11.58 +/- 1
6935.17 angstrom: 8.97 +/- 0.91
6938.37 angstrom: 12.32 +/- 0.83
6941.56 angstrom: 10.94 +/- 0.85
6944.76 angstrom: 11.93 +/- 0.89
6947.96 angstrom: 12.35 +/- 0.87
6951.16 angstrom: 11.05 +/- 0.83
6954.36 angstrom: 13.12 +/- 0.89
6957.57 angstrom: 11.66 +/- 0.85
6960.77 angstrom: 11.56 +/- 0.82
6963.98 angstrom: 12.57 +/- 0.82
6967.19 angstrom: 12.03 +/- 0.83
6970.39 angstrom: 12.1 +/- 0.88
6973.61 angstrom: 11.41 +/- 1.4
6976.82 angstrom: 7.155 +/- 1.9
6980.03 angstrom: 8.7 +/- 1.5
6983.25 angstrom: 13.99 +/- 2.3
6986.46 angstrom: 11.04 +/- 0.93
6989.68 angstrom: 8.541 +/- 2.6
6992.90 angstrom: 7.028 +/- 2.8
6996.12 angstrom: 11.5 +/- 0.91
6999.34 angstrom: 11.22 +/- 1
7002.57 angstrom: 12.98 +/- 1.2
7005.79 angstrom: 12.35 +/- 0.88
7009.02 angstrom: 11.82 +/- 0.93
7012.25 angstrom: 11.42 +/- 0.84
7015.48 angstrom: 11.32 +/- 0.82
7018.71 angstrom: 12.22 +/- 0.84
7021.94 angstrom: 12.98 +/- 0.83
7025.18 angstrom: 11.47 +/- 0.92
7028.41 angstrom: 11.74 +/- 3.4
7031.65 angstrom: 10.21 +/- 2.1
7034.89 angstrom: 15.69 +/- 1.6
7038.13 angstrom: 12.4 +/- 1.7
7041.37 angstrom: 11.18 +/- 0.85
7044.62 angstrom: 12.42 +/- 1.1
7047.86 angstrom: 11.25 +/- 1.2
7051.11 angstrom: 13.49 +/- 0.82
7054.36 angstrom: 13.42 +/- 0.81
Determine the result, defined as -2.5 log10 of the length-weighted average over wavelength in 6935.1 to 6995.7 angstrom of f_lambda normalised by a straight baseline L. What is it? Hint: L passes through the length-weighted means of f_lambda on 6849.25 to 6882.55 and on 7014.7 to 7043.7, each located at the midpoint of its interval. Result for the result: 0.074 mag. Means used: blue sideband 11.3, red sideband 12.2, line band 11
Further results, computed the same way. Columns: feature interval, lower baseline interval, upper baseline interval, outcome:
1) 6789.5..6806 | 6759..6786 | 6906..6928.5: 0.01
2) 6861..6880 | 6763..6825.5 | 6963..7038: 0.04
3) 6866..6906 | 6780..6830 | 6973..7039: -0.03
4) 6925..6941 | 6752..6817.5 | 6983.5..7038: 0.05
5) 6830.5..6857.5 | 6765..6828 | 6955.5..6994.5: -0.04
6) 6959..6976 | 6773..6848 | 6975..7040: -0.04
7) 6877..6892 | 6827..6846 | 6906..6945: 0.01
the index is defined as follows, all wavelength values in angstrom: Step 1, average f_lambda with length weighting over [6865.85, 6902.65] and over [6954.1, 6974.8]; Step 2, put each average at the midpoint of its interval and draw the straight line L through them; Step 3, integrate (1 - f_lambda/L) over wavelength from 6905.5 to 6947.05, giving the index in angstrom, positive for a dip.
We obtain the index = 0.7 angstrom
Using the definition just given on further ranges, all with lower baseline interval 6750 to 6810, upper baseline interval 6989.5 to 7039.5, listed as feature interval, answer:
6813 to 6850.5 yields 0.50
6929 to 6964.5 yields -0.05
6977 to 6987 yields 0.80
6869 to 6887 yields 0.04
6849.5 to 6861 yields 0.01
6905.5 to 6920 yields -0.50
